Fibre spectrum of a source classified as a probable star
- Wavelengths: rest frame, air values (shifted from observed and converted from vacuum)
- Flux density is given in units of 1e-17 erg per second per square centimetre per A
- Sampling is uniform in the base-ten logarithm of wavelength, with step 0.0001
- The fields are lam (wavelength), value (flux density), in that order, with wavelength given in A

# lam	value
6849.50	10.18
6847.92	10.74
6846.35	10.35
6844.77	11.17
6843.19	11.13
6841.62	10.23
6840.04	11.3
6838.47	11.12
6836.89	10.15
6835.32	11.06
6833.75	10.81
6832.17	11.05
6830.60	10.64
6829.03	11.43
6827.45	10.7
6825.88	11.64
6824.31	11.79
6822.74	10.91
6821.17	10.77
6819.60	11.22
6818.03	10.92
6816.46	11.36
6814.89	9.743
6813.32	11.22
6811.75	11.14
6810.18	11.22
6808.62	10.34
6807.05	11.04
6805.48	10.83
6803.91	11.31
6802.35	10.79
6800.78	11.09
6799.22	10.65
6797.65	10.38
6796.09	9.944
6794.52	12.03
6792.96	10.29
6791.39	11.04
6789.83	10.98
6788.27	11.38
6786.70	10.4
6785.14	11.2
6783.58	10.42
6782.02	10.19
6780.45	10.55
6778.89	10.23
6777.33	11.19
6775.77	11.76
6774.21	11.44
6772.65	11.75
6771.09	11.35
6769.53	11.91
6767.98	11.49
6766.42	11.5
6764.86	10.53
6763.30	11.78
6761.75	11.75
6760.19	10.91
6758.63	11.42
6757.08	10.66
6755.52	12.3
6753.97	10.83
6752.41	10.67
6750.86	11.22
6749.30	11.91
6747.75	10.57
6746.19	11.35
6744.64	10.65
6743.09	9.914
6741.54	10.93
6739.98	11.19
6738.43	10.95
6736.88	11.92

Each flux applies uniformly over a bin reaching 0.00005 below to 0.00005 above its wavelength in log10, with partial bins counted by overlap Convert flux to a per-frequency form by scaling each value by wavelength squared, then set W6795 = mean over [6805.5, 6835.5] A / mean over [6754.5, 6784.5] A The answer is 1.00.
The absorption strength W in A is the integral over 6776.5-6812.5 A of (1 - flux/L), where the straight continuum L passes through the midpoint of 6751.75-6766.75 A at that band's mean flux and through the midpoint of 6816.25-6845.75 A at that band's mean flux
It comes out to 1.0 A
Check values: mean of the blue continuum 11.2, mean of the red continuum 11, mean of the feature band 10.8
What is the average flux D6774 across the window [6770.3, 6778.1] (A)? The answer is 11.5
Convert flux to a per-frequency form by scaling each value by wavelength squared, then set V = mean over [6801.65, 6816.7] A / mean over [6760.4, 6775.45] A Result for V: 0.96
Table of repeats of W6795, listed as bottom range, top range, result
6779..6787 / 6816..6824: 1.06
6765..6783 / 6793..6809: 0.98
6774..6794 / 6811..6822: 1.02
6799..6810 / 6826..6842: 1.01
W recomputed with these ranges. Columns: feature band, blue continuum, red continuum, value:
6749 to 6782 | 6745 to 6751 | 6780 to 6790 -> -0.84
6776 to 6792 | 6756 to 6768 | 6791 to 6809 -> 0.31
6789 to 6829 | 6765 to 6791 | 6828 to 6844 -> 0.14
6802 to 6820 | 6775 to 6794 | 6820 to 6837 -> 0.04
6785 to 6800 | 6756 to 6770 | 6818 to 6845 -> 0.51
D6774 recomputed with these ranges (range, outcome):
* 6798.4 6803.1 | 10.8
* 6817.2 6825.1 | 11.1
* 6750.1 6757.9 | 11.1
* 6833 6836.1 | 10.9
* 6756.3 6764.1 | 11.3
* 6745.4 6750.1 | 11.3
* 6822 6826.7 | 11.5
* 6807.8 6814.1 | 11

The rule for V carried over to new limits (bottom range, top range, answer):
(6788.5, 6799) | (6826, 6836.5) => 1.03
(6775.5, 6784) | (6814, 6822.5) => 1.03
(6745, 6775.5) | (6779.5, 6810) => 0.96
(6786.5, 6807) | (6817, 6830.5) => 1.03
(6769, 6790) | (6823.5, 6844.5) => 1.01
